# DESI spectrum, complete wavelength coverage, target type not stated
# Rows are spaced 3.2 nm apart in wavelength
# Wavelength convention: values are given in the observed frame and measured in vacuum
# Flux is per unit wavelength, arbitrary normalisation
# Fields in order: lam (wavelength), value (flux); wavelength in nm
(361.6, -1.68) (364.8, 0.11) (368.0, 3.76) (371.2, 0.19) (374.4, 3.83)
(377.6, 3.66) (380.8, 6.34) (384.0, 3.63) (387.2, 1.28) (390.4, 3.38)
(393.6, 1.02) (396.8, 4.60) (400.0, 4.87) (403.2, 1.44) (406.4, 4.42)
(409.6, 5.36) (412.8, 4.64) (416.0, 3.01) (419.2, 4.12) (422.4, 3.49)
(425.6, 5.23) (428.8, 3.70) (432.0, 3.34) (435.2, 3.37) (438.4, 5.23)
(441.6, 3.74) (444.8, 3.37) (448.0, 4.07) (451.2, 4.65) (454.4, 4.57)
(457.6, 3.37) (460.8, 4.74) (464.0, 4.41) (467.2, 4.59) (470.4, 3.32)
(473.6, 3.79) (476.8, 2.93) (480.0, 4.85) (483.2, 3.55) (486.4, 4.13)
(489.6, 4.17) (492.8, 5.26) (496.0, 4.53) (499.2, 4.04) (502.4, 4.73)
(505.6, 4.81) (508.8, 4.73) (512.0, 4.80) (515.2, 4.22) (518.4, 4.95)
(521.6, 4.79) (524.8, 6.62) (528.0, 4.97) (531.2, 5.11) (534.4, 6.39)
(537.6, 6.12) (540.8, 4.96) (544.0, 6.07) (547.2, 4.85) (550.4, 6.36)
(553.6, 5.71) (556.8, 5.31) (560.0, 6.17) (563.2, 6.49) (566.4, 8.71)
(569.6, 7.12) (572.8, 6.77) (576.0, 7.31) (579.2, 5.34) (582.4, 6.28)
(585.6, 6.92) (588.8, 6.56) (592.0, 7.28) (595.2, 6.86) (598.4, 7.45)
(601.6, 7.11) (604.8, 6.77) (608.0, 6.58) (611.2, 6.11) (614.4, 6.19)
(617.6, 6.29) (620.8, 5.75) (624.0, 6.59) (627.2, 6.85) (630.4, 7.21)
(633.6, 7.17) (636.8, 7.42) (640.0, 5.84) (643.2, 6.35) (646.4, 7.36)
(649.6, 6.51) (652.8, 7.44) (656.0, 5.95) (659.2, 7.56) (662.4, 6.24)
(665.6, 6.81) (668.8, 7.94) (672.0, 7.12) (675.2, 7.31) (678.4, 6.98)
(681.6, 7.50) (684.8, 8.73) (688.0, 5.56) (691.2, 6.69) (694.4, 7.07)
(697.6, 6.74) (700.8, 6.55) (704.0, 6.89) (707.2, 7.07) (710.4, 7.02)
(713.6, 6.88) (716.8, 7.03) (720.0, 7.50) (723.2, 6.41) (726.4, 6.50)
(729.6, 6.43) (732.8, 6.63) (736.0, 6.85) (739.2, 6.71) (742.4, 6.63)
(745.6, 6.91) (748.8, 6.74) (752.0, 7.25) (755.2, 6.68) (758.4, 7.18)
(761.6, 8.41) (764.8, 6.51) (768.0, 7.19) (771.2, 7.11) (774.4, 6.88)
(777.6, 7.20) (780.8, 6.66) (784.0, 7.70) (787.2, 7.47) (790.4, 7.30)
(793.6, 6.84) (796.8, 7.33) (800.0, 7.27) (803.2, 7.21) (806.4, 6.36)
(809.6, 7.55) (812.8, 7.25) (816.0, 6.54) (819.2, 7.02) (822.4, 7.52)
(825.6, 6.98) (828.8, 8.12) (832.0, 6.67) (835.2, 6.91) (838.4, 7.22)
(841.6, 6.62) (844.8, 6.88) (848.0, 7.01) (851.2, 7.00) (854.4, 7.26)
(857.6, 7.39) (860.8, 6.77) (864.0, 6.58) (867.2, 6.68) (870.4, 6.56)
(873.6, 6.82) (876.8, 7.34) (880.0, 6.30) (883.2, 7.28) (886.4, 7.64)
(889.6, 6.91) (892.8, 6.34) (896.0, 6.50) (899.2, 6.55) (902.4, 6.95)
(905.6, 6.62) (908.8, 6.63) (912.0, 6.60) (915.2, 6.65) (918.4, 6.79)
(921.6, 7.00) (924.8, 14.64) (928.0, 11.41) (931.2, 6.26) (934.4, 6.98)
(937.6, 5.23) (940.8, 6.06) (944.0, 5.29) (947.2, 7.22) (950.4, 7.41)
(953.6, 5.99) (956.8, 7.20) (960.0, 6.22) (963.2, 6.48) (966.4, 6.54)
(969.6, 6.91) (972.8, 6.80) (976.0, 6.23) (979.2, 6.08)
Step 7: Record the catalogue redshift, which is 0.411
